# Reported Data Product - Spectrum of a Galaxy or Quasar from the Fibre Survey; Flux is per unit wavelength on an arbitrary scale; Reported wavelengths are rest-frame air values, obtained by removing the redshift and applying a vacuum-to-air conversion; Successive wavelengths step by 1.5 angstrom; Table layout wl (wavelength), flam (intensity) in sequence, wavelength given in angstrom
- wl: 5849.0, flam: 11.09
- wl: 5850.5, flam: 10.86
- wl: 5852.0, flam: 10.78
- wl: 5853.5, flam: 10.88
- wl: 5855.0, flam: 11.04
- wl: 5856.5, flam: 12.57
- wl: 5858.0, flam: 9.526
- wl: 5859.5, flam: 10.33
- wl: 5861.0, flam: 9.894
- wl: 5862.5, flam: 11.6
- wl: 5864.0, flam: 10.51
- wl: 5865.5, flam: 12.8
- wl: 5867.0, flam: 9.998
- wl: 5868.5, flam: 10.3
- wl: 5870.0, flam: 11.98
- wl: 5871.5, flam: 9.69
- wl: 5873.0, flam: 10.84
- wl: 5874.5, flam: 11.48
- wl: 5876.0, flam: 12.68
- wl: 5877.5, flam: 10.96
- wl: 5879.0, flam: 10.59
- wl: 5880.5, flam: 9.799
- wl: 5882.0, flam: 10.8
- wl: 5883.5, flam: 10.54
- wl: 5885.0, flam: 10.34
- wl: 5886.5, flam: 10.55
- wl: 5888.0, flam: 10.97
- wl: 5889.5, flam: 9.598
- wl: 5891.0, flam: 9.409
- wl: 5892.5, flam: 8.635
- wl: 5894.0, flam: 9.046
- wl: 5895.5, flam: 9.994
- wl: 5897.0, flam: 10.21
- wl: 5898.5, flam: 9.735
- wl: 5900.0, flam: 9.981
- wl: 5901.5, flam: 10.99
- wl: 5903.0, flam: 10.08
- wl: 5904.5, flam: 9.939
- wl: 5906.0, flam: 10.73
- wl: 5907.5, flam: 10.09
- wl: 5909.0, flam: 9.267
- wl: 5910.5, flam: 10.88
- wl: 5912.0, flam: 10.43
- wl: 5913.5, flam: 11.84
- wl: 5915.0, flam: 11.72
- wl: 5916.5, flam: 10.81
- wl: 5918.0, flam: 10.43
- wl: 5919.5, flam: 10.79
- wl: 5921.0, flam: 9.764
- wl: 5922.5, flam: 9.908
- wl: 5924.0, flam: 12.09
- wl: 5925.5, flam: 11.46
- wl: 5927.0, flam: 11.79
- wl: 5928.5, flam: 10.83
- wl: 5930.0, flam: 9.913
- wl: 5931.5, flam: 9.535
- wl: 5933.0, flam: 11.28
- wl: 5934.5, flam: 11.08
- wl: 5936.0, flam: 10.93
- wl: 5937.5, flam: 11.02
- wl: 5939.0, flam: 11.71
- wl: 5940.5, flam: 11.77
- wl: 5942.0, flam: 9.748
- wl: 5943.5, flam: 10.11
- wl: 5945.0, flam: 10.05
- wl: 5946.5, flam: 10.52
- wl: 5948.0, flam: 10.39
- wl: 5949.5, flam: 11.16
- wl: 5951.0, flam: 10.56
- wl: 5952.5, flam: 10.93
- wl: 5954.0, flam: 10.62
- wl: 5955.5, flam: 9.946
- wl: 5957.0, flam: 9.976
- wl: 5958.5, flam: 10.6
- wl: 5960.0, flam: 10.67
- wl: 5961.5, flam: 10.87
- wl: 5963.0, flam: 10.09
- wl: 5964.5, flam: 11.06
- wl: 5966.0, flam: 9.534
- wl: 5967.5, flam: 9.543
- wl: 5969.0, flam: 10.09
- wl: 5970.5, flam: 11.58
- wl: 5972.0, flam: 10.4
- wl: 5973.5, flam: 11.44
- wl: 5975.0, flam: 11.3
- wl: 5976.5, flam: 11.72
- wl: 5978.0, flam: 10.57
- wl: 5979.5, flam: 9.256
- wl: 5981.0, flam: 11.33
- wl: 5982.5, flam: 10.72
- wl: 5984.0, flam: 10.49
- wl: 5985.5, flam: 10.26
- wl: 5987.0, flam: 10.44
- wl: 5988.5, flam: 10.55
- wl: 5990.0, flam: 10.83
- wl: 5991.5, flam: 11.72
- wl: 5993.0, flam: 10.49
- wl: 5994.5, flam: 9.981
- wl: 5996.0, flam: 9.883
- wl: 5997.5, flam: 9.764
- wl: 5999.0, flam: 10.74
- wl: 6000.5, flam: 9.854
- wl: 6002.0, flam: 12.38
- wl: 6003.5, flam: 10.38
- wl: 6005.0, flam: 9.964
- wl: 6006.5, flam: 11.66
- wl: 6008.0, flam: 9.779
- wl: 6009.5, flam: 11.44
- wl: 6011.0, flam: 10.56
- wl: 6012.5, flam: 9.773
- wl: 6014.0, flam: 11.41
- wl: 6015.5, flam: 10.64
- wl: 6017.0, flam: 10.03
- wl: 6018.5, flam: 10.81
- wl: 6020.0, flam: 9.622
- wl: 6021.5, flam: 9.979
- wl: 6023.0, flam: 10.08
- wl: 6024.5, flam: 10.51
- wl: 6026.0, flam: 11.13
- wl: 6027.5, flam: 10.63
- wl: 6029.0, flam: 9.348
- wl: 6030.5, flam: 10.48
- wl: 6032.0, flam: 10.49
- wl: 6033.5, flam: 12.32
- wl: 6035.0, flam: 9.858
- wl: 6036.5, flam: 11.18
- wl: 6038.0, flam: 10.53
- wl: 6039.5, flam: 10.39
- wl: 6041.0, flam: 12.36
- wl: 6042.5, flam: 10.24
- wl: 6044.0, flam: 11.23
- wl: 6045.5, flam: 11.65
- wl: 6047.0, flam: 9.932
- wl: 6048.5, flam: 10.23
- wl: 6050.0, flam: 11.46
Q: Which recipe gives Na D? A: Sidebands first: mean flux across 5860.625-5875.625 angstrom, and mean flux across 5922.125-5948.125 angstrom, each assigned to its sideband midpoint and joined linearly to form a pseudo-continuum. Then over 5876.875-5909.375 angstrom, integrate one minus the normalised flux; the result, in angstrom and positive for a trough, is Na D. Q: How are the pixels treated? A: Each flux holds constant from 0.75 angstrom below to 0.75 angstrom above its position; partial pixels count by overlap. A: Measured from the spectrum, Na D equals 2.4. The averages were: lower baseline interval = 11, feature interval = 10.1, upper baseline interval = 10.8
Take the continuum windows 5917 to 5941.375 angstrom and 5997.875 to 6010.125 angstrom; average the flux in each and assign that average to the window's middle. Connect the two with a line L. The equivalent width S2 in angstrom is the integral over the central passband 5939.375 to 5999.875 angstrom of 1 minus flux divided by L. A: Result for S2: 1.4 angstrom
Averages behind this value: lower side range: 10.9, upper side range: 10.7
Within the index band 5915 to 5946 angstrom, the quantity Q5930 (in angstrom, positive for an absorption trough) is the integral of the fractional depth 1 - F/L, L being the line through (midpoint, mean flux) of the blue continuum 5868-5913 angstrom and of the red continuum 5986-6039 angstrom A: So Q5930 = -1.05 angstrom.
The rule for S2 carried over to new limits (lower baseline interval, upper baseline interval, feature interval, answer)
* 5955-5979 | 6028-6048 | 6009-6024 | 0.4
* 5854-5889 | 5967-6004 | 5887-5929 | 1.5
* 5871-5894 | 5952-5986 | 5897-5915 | 0.1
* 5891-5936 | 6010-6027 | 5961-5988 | -0.4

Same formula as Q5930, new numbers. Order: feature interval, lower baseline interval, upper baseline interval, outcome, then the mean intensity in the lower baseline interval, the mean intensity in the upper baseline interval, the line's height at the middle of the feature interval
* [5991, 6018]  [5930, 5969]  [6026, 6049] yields 0.2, 10.5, 10.7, 10.7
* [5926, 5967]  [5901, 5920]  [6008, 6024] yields -0.3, 10.6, 10.4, 10.5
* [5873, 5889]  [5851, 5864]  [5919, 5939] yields 0.0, 10.8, 10.8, 10.8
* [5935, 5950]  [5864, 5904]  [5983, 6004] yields -0.3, 10.5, 10.6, 10.5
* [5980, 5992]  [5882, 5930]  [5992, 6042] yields -0.3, 10.4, 10.6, 10.5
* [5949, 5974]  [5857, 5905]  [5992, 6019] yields 0.0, 10.4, 10.5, 10.5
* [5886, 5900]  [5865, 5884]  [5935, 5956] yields 1.4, 10.9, 10.7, 10.9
